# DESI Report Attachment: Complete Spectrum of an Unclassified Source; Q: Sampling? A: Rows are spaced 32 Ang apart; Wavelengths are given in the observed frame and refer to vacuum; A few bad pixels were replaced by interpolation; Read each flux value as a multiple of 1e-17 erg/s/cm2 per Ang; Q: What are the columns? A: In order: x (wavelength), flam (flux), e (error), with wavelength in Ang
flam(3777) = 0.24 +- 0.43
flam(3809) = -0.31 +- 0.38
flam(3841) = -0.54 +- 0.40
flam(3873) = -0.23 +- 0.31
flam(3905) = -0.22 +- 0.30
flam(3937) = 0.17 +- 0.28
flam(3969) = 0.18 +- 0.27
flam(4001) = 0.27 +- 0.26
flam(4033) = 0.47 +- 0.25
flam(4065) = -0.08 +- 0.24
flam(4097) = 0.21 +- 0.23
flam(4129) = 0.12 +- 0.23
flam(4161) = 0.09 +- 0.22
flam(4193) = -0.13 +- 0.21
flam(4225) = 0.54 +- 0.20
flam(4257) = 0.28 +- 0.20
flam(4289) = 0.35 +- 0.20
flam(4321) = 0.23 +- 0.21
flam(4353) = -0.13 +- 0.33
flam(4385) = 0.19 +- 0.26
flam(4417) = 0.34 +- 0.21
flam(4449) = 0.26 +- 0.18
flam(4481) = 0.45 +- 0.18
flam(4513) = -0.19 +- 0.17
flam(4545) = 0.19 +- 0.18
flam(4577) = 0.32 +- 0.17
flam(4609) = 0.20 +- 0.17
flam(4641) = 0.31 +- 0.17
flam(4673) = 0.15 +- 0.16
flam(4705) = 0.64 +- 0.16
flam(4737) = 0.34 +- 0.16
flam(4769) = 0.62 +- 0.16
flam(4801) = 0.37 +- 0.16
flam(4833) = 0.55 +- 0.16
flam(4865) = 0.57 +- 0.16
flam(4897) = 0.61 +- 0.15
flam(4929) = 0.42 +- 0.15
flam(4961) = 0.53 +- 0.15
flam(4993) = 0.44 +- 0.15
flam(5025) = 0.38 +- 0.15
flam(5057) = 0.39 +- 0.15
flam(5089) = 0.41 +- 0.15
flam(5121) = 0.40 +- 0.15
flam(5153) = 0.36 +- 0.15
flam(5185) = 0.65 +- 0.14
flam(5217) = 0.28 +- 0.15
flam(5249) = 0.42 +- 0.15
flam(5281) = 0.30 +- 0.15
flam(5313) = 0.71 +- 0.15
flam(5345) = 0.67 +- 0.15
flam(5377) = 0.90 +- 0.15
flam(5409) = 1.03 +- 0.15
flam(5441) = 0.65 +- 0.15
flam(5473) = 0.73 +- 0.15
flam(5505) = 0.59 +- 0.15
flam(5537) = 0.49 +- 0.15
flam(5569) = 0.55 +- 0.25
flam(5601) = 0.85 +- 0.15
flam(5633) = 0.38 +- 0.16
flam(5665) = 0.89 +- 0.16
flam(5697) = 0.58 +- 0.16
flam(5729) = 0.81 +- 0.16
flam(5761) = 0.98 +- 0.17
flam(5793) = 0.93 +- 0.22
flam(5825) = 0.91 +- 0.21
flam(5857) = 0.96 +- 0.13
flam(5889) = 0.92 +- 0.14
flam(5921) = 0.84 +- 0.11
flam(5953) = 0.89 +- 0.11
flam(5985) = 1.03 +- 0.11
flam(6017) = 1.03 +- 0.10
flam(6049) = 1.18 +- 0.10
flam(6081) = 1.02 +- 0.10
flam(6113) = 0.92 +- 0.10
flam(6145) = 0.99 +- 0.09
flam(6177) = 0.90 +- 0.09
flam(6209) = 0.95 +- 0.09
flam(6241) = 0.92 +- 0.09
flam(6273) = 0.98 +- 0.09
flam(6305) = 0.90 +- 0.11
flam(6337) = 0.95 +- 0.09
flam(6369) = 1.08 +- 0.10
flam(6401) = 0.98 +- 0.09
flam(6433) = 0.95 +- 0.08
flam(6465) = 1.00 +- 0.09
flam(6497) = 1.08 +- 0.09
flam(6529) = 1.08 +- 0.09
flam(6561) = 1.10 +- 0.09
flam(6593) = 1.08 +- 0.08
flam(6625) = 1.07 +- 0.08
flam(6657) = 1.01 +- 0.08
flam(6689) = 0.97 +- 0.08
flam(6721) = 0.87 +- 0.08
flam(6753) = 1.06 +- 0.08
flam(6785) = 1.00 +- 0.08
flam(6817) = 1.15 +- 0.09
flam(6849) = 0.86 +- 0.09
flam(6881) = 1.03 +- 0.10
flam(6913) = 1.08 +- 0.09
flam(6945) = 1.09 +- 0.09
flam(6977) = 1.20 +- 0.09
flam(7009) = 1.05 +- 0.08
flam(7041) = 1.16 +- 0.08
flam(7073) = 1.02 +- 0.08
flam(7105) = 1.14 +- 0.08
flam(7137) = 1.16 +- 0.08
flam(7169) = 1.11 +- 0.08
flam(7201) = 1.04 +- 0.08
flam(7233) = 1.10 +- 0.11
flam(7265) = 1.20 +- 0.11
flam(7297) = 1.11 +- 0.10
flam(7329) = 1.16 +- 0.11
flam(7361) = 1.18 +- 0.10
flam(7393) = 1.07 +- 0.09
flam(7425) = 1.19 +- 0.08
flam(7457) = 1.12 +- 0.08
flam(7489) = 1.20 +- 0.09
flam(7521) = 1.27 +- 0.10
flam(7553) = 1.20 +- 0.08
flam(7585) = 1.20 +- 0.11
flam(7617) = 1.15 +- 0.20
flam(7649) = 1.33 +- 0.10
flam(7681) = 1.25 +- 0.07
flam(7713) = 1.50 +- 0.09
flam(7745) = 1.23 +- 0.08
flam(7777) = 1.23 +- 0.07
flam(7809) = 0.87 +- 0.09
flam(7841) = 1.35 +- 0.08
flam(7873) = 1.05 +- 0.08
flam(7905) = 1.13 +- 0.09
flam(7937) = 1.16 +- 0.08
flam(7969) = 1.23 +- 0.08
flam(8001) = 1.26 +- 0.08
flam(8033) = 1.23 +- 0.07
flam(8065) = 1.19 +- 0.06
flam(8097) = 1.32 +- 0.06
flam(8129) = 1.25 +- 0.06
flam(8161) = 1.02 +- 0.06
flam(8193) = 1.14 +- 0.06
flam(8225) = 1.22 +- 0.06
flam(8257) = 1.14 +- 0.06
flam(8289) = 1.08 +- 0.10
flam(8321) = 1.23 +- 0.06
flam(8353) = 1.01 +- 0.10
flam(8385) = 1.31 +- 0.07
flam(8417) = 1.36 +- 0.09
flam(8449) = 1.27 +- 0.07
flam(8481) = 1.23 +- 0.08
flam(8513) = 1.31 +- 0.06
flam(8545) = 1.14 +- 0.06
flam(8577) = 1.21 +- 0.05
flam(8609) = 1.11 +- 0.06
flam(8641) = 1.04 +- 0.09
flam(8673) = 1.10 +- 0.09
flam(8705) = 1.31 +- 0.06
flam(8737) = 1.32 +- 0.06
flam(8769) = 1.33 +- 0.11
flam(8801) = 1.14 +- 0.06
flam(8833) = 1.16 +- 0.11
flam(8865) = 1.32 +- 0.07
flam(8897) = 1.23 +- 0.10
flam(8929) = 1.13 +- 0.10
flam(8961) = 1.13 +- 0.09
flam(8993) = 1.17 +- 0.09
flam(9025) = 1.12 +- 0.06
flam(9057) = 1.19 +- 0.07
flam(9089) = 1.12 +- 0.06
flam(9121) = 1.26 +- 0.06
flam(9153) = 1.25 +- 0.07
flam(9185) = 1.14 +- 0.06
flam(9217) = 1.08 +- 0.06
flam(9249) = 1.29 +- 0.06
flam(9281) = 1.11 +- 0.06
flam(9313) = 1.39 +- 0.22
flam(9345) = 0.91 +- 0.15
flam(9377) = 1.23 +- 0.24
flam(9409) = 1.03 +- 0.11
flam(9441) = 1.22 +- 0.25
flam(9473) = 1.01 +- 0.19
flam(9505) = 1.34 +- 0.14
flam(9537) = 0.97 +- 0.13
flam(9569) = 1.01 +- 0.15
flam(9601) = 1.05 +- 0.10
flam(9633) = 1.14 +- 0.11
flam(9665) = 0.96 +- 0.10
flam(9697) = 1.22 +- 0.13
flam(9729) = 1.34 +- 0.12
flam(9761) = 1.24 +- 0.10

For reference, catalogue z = 0.32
